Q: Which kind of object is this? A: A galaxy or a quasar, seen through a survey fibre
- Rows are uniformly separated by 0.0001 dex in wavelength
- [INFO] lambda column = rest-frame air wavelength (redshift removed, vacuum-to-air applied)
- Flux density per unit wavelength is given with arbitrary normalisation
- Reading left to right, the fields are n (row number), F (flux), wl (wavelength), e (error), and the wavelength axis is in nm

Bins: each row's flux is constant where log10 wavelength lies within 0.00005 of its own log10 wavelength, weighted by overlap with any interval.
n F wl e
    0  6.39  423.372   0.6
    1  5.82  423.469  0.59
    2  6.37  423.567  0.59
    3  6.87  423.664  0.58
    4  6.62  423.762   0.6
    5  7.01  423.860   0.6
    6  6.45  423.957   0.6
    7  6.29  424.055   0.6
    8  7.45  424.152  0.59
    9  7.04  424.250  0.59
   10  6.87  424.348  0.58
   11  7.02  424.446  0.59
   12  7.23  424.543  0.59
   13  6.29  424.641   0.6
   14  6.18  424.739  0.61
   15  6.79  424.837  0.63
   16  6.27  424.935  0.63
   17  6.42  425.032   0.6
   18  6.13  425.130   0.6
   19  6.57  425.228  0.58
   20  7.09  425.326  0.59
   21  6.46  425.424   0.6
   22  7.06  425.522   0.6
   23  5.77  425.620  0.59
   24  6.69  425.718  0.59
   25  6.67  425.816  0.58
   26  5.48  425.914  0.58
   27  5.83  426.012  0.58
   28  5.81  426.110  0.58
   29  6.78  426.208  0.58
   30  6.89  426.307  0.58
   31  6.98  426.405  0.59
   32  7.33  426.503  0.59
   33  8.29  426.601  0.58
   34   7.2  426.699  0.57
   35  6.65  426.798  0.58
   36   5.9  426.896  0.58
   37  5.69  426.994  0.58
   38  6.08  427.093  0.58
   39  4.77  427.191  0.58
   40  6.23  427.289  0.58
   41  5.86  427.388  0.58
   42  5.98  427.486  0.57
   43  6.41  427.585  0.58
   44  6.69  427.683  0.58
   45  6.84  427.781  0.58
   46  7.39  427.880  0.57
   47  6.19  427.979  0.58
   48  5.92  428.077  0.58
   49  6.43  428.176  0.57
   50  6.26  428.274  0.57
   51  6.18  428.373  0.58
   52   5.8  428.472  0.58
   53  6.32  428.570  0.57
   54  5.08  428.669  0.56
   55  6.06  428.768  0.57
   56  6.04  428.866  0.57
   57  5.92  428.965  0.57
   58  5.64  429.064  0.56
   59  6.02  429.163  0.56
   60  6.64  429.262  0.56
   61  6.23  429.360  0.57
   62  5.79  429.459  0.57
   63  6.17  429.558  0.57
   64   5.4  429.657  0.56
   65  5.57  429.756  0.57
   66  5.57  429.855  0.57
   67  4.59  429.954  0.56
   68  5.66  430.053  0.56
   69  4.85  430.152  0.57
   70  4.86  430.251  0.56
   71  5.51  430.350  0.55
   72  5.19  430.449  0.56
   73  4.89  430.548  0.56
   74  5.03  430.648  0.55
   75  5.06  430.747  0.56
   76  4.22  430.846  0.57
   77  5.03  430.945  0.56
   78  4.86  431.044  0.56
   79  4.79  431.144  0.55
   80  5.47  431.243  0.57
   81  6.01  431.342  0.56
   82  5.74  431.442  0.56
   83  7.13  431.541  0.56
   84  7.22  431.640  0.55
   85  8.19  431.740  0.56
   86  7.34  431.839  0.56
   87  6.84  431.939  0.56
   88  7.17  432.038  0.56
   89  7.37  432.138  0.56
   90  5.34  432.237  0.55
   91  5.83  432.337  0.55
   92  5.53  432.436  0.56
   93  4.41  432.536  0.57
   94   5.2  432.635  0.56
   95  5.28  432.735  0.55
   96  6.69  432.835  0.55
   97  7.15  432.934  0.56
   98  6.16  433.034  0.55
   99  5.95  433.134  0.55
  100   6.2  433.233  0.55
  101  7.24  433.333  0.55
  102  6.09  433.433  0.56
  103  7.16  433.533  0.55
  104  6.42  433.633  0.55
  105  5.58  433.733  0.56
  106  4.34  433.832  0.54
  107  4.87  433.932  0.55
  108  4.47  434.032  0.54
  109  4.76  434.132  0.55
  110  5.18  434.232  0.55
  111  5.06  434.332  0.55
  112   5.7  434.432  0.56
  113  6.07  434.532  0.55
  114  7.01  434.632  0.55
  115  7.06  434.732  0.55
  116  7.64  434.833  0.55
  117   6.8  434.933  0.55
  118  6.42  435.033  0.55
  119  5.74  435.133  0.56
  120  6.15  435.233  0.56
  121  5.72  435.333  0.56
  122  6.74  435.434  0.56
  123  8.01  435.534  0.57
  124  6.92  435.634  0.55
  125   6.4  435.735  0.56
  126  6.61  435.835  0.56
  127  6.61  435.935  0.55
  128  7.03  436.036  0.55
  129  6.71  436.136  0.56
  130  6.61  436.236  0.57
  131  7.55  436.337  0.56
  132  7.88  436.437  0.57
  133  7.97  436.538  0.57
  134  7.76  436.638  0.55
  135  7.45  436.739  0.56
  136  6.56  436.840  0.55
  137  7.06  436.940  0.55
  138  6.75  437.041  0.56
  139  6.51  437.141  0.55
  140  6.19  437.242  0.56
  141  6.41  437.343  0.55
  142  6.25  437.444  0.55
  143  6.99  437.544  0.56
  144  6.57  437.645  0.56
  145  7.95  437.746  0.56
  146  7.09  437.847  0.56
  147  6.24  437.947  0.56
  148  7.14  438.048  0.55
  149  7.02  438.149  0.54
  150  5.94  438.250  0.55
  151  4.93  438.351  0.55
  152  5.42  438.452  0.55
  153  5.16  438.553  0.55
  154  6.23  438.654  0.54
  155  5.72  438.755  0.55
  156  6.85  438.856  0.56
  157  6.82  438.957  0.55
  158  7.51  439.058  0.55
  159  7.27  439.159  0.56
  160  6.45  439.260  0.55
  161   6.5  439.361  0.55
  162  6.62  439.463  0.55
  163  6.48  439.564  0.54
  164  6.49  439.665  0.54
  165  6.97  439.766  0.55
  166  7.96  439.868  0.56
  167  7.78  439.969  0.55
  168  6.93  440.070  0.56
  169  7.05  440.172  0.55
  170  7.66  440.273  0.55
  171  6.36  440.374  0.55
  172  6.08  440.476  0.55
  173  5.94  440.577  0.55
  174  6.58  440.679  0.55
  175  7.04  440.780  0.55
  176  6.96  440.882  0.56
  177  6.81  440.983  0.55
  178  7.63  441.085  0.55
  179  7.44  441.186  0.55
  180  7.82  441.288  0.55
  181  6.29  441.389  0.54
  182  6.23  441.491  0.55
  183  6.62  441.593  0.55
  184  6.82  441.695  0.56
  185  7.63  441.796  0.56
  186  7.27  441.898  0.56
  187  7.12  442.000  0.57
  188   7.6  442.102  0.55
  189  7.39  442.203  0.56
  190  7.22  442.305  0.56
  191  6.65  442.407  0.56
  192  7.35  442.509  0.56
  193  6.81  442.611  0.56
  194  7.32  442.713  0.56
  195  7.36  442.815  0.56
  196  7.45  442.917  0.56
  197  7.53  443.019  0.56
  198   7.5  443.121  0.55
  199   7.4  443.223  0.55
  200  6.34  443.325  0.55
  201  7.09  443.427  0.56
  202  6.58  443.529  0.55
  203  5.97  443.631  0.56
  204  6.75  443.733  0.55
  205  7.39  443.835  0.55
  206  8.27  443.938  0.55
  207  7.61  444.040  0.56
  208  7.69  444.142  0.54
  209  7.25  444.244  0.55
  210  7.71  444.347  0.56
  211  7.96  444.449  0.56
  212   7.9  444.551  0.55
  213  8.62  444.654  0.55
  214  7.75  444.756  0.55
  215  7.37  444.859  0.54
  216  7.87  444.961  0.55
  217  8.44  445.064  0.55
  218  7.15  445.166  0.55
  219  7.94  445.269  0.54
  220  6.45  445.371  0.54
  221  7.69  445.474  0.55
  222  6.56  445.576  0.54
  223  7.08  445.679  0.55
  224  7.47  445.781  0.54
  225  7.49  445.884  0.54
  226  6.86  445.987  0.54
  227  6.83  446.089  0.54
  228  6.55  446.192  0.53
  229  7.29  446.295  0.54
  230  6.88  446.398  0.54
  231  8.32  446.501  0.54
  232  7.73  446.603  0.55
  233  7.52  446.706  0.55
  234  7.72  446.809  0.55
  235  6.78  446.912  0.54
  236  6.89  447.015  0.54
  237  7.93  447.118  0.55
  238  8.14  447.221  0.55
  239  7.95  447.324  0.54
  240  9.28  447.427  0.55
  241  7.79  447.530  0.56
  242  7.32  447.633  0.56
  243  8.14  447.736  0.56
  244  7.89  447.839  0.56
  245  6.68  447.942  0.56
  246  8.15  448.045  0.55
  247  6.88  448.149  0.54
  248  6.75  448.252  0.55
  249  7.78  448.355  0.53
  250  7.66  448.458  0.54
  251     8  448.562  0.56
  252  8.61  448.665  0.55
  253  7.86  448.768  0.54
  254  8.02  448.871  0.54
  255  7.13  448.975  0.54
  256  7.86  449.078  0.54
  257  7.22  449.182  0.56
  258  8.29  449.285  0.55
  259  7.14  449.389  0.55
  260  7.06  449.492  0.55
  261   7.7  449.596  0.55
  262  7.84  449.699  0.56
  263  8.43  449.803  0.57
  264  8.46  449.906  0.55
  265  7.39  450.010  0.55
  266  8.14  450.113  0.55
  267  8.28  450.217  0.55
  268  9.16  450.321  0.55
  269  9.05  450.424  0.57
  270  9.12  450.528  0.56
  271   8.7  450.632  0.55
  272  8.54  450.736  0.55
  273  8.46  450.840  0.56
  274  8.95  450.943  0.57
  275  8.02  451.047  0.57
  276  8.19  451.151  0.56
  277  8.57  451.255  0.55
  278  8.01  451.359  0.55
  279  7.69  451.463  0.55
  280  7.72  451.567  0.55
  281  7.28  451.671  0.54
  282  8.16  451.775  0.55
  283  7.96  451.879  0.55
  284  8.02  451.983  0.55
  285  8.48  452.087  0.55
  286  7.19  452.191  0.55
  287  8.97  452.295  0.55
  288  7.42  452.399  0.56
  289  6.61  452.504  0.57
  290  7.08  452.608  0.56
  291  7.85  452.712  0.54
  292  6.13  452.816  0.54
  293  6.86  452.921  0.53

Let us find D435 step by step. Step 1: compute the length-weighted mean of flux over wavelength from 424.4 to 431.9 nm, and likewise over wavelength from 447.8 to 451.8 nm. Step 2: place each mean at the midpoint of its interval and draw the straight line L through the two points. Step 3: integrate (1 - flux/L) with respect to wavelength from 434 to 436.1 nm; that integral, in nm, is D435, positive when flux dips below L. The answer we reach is 0.12 nm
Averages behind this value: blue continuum 6.11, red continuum 7.97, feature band 6.31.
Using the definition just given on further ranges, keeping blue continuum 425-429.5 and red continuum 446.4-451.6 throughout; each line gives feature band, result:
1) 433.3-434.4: 0.205 nm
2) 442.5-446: 0.093 nm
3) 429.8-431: 0.276 nm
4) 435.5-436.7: -0.033 nm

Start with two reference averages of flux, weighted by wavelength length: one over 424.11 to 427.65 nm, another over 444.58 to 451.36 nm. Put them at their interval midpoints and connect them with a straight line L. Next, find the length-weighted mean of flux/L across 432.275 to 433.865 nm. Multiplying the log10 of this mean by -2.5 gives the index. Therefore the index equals 0.16 mag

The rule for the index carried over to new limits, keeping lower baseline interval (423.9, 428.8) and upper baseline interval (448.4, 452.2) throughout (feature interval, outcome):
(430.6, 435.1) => 0.15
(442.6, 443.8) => 0.08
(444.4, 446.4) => 0.05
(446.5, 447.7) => 0.01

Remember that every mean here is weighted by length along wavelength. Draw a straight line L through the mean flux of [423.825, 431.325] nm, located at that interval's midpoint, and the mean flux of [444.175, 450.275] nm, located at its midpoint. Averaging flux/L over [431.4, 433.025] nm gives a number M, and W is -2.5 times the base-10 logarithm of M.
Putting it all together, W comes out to 0.01 mag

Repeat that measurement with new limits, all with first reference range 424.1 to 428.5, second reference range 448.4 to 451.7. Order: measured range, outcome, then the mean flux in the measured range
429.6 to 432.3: 0.19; 5.74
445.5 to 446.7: 0.09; 7.21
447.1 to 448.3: 0.03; 7.74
